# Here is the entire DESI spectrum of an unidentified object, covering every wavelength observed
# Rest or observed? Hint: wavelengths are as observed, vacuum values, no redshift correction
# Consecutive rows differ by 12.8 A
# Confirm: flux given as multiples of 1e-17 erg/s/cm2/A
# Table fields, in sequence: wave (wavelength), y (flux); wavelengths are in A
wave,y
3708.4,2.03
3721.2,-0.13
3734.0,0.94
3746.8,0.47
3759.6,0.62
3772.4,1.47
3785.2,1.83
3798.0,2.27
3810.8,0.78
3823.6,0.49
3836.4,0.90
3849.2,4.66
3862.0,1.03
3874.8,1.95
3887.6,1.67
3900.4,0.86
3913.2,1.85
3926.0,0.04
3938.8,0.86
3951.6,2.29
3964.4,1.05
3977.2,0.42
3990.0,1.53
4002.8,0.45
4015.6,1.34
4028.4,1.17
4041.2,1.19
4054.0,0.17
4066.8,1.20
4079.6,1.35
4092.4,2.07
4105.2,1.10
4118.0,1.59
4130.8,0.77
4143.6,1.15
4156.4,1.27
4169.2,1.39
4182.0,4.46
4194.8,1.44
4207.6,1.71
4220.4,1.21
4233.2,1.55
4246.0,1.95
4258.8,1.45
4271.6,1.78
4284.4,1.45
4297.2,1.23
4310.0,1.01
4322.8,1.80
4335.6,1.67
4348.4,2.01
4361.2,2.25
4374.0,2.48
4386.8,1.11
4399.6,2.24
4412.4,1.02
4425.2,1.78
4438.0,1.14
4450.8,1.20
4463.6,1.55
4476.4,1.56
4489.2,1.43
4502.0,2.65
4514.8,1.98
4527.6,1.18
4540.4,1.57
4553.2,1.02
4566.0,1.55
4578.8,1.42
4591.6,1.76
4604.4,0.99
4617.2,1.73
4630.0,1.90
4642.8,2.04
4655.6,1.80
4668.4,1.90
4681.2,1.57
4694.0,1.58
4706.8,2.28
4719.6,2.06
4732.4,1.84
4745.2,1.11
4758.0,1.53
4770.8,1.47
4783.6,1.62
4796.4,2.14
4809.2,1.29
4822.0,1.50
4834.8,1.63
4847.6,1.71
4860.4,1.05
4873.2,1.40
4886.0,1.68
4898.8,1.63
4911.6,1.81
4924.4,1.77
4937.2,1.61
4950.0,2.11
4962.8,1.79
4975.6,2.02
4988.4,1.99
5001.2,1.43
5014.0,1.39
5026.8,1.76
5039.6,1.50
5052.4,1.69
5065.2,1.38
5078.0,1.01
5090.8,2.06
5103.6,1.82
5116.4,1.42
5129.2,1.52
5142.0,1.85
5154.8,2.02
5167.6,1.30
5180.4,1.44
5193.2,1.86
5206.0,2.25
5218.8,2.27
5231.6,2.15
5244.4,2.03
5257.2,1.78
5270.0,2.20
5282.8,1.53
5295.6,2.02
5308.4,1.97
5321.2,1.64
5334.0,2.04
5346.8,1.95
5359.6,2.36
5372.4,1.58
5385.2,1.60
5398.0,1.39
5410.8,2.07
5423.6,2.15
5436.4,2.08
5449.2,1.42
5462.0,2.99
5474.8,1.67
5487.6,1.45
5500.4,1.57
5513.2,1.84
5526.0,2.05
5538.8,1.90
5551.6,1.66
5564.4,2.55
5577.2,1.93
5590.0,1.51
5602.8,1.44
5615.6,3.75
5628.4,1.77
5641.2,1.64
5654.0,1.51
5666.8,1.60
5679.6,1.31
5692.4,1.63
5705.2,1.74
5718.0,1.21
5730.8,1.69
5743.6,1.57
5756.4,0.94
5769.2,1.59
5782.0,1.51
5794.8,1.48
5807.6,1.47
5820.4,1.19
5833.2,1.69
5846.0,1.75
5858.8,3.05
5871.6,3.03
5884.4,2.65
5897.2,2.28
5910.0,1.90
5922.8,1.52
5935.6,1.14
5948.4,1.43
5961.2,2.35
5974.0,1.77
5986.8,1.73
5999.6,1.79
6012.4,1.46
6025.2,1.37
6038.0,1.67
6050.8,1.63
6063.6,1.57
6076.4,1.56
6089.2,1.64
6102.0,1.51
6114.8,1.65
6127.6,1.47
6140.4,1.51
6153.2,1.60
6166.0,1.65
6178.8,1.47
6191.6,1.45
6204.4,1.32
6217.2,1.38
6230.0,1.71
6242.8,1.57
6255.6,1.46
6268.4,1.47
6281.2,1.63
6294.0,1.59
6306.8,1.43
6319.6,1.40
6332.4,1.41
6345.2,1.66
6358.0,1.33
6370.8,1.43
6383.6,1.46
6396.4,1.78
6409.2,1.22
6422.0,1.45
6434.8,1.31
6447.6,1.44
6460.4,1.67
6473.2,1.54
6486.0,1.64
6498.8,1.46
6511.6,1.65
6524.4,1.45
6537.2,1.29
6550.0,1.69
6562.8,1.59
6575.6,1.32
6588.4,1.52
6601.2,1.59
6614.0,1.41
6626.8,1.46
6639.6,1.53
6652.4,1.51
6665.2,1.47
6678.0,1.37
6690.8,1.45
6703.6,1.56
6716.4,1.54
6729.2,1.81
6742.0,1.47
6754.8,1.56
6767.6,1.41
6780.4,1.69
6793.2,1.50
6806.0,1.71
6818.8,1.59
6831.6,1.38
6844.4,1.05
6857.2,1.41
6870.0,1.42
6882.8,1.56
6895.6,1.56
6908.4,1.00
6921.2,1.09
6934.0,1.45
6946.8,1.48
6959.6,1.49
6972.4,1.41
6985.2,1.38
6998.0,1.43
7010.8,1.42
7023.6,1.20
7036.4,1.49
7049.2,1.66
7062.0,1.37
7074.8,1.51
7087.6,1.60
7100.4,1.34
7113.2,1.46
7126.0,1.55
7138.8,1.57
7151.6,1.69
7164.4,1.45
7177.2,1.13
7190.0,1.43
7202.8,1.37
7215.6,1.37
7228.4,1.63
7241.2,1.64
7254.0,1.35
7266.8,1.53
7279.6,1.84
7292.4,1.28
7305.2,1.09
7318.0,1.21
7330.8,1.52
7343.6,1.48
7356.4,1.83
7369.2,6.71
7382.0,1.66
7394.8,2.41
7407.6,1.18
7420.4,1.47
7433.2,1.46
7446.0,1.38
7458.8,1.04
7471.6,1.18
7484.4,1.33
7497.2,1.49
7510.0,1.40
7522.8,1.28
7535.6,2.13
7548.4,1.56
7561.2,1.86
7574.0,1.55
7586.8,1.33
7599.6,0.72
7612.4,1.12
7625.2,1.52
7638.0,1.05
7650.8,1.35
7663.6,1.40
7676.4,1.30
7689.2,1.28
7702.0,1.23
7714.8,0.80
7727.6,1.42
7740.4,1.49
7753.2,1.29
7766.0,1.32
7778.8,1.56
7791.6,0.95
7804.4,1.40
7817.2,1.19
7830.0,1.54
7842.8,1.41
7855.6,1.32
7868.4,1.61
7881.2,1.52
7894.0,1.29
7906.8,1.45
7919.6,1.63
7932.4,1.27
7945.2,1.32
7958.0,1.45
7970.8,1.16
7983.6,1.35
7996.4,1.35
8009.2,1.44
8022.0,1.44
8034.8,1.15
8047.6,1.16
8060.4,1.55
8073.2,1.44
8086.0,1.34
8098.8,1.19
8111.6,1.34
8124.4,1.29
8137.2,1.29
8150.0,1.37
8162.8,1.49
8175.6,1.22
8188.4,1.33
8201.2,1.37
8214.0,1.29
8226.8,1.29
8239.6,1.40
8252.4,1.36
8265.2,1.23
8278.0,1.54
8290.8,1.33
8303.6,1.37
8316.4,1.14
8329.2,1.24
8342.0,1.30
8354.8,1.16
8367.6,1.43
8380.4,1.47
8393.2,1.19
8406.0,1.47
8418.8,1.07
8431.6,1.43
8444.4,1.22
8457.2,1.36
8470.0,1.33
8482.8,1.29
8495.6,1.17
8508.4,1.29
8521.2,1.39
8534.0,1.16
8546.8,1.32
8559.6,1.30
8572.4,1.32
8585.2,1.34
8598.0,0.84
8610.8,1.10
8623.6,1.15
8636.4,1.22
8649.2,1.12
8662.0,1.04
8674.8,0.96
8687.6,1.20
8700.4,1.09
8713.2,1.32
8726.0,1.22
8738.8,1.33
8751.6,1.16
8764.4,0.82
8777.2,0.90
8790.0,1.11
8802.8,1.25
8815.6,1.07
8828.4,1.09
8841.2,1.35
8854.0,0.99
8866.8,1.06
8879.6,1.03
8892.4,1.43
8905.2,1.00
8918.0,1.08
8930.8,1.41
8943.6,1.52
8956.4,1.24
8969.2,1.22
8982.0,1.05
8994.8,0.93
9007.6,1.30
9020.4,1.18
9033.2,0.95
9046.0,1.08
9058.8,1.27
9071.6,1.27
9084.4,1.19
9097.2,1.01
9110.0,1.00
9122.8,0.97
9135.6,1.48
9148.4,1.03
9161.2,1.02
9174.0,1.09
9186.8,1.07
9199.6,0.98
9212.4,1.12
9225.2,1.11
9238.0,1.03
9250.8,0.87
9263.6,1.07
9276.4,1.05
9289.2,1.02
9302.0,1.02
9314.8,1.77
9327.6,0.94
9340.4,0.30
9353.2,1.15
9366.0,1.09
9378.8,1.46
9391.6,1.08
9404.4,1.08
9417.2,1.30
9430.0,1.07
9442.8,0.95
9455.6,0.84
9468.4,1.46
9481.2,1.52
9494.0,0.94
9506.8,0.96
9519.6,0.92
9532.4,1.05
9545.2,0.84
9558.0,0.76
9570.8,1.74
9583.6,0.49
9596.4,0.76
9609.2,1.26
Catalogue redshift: 0.122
